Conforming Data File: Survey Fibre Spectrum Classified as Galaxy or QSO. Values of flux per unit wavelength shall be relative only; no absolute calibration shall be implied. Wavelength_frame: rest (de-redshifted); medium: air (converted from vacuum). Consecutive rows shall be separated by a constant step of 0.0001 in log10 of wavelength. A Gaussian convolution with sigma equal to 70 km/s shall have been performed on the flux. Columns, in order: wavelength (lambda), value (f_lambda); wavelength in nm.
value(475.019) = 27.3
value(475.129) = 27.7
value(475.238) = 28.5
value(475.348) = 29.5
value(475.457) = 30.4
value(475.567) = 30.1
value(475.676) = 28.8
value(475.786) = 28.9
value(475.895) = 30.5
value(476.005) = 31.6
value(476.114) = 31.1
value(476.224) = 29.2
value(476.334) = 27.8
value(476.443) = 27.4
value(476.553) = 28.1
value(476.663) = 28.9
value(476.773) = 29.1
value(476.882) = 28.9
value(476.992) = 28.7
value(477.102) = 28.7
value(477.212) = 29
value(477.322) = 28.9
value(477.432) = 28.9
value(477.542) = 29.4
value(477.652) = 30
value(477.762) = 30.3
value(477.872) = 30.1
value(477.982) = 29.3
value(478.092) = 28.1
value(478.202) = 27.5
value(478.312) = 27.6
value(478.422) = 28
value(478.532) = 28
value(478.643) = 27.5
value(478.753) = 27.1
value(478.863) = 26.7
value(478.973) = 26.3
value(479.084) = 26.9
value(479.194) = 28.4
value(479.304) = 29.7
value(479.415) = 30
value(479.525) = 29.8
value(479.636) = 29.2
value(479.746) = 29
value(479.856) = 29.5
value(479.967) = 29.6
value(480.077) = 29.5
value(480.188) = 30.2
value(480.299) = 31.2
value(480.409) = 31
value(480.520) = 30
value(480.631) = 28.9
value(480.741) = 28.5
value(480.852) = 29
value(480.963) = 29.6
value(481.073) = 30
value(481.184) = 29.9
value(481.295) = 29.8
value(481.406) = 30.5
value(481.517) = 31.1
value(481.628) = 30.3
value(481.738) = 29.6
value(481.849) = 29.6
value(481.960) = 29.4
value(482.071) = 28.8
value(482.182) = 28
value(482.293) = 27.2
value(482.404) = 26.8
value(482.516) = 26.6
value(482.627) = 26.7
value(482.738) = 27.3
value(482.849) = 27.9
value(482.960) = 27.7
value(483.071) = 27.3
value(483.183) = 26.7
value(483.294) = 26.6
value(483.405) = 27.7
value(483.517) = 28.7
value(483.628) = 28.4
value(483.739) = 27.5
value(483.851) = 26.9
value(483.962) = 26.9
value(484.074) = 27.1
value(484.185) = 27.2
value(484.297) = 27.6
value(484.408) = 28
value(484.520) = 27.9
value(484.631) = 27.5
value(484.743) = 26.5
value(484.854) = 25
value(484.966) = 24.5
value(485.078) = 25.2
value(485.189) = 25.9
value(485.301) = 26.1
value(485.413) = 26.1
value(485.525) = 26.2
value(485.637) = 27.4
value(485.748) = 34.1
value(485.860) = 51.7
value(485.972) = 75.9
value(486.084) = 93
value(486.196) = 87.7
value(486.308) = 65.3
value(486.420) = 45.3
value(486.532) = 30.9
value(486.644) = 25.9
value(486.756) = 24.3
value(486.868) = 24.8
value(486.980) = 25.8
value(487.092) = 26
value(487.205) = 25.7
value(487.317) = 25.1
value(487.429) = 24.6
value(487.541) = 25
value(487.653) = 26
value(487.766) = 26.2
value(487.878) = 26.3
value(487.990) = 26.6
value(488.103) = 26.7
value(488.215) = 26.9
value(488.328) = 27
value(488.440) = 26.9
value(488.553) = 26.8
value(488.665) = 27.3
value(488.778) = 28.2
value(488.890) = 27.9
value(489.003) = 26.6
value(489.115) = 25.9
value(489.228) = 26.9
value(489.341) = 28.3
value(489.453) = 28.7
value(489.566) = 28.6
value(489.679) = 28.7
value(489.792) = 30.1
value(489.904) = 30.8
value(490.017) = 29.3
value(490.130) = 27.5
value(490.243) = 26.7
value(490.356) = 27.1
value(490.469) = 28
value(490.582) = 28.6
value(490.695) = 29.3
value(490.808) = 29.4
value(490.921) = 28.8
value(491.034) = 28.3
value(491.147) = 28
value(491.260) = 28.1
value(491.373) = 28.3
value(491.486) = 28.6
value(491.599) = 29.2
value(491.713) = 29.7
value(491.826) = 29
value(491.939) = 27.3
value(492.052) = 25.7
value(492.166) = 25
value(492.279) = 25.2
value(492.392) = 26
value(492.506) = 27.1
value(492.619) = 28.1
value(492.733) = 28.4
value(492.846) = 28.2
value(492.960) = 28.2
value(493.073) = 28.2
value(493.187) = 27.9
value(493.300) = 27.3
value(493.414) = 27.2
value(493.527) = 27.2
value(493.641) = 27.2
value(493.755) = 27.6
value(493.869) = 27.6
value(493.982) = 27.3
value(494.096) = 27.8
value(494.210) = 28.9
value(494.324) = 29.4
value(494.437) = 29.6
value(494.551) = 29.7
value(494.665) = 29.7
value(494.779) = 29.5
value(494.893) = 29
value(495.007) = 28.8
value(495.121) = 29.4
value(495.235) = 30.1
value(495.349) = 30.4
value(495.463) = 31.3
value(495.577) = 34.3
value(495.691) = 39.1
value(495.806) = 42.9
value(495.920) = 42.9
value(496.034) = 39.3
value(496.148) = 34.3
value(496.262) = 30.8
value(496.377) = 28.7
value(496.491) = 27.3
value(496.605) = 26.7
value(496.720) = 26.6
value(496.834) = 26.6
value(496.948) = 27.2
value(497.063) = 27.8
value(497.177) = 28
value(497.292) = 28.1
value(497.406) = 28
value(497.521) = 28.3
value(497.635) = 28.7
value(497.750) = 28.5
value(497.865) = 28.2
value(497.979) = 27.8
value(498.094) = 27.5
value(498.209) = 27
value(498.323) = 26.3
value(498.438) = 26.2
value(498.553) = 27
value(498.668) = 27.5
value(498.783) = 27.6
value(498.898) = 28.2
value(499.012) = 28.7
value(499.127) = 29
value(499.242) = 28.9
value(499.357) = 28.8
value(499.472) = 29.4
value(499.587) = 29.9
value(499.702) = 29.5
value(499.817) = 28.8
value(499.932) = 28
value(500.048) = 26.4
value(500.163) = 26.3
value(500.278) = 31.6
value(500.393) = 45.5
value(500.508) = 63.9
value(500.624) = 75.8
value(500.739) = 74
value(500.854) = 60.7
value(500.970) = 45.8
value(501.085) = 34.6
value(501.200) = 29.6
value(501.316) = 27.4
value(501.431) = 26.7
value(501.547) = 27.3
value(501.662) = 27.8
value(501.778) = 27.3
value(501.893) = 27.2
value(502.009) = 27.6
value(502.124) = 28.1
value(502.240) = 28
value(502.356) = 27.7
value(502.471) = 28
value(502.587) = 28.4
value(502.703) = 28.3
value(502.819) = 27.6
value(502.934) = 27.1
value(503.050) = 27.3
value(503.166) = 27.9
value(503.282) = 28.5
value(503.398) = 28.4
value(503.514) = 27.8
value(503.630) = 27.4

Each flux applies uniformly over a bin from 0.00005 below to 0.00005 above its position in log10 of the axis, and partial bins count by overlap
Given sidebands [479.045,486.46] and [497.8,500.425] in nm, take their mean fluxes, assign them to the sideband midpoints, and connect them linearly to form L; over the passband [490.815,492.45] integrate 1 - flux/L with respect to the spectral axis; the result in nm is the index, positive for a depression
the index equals 0.14 nm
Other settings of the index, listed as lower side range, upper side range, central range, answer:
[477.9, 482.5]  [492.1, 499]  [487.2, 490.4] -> 0.20 nm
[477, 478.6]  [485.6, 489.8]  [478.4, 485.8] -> 0.66 nm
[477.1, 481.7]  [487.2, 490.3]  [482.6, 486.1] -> -0.35 nm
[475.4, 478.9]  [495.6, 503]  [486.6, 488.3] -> 0.26 nm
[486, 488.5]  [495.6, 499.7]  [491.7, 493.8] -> 0.32 nm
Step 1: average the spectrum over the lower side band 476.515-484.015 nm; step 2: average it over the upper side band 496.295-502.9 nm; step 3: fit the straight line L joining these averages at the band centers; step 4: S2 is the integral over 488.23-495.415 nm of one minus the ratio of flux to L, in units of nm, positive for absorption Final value 0.53 nm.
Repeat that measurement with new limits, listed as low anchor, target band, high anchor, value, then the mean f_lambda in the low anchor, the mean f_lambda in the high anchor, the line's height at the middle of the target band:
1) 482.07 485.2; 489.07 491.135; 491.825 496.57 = 0.023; 27.1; 29.7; 28.7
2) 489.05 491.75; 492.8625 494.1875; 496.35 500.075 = 0.028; 28.4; 27.9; 28.2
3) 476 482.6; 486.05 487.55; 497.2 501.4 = -0.399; 29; 33.7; 30.8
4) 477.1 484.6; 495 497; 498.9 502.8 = 0.044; 28.6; 34.2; 32.9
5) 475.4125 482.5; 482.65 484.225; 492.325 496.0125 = 0.104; 29.1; 30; 29.3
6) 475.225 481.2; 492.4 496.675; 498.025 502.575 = 0.261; 29.1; 33.2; 32.1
